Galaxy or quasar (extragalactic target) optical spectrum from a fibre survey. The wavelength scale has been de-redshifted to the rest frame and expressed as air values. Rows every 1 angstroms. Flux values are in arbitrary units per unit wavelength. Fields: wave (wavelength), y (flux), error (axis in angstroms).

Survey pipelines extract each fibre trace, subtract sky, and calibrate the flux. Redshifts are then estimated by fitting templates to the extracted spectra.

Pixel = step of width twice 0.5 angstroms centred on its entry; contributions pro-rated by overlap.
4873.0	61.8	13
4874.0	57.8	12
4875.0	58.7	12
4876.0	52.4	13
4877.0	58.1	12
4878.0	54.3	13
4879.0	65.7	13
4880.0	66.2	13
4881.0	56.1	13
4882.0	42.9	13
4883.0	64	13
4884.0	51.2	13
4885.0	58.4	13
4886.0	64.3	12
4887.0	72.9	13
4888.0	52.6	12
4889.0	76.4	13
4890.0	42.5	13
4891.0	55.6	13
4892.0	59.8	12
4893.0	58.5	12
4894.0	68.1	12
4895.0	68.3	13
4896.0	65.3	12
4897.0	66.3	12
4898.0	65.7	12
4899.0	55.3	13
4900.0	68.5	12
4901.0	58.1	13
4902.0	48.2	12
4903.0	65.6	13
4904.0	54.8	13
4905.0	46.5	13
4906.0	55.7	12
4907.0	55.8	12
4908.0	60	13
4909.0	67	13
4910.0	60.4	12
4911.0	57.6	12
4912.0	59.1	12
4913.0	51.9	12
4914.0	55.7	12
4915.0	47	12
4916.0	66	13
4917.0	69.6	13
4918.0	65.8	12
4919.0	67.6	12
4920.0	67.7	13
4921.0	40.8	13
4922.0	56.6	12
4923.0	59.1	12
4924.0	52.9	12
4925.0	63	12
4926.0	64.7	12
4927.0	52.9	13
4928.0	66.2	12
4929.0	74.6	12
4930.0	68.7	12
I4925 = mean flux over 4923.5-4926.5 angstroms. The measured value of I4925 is 60.2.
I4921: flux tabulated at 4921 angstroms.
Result 40.8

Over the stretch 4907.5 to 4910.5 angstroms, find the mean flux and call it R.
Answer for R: 62.5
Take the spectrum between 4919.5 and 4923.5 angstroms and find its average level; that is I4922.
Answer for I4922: 56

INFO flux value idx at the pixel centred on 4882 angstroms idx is 42.9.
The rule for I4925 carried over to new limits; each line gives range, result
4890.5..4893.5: 58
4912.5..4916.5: 55.1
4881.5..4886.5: 56.2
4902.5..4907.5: 55.7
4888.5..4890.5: 59.5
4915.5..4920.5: 67.3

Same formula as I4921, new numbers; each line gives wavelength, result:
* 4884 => 51.2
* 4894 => 68.1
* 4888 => 52.6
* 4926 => 64.7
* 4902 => 48.2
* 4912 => 59.1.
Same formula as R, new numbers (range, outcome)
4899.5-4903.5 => 60.1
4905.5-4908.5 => 57.2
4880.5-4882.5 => 49.5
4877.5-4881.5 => 60.6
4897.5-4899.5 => 60.5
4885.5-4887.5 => 68.6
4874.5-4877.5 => 56.4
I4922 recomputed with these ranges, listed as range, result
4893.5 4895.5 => 68.2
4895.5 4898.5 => 65.8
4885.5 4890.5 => 61.7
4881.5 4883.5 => 53.5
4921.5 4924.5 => 56.2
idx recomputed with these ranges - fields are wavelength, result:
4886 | 64.3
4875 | 58.7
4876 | 52.4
